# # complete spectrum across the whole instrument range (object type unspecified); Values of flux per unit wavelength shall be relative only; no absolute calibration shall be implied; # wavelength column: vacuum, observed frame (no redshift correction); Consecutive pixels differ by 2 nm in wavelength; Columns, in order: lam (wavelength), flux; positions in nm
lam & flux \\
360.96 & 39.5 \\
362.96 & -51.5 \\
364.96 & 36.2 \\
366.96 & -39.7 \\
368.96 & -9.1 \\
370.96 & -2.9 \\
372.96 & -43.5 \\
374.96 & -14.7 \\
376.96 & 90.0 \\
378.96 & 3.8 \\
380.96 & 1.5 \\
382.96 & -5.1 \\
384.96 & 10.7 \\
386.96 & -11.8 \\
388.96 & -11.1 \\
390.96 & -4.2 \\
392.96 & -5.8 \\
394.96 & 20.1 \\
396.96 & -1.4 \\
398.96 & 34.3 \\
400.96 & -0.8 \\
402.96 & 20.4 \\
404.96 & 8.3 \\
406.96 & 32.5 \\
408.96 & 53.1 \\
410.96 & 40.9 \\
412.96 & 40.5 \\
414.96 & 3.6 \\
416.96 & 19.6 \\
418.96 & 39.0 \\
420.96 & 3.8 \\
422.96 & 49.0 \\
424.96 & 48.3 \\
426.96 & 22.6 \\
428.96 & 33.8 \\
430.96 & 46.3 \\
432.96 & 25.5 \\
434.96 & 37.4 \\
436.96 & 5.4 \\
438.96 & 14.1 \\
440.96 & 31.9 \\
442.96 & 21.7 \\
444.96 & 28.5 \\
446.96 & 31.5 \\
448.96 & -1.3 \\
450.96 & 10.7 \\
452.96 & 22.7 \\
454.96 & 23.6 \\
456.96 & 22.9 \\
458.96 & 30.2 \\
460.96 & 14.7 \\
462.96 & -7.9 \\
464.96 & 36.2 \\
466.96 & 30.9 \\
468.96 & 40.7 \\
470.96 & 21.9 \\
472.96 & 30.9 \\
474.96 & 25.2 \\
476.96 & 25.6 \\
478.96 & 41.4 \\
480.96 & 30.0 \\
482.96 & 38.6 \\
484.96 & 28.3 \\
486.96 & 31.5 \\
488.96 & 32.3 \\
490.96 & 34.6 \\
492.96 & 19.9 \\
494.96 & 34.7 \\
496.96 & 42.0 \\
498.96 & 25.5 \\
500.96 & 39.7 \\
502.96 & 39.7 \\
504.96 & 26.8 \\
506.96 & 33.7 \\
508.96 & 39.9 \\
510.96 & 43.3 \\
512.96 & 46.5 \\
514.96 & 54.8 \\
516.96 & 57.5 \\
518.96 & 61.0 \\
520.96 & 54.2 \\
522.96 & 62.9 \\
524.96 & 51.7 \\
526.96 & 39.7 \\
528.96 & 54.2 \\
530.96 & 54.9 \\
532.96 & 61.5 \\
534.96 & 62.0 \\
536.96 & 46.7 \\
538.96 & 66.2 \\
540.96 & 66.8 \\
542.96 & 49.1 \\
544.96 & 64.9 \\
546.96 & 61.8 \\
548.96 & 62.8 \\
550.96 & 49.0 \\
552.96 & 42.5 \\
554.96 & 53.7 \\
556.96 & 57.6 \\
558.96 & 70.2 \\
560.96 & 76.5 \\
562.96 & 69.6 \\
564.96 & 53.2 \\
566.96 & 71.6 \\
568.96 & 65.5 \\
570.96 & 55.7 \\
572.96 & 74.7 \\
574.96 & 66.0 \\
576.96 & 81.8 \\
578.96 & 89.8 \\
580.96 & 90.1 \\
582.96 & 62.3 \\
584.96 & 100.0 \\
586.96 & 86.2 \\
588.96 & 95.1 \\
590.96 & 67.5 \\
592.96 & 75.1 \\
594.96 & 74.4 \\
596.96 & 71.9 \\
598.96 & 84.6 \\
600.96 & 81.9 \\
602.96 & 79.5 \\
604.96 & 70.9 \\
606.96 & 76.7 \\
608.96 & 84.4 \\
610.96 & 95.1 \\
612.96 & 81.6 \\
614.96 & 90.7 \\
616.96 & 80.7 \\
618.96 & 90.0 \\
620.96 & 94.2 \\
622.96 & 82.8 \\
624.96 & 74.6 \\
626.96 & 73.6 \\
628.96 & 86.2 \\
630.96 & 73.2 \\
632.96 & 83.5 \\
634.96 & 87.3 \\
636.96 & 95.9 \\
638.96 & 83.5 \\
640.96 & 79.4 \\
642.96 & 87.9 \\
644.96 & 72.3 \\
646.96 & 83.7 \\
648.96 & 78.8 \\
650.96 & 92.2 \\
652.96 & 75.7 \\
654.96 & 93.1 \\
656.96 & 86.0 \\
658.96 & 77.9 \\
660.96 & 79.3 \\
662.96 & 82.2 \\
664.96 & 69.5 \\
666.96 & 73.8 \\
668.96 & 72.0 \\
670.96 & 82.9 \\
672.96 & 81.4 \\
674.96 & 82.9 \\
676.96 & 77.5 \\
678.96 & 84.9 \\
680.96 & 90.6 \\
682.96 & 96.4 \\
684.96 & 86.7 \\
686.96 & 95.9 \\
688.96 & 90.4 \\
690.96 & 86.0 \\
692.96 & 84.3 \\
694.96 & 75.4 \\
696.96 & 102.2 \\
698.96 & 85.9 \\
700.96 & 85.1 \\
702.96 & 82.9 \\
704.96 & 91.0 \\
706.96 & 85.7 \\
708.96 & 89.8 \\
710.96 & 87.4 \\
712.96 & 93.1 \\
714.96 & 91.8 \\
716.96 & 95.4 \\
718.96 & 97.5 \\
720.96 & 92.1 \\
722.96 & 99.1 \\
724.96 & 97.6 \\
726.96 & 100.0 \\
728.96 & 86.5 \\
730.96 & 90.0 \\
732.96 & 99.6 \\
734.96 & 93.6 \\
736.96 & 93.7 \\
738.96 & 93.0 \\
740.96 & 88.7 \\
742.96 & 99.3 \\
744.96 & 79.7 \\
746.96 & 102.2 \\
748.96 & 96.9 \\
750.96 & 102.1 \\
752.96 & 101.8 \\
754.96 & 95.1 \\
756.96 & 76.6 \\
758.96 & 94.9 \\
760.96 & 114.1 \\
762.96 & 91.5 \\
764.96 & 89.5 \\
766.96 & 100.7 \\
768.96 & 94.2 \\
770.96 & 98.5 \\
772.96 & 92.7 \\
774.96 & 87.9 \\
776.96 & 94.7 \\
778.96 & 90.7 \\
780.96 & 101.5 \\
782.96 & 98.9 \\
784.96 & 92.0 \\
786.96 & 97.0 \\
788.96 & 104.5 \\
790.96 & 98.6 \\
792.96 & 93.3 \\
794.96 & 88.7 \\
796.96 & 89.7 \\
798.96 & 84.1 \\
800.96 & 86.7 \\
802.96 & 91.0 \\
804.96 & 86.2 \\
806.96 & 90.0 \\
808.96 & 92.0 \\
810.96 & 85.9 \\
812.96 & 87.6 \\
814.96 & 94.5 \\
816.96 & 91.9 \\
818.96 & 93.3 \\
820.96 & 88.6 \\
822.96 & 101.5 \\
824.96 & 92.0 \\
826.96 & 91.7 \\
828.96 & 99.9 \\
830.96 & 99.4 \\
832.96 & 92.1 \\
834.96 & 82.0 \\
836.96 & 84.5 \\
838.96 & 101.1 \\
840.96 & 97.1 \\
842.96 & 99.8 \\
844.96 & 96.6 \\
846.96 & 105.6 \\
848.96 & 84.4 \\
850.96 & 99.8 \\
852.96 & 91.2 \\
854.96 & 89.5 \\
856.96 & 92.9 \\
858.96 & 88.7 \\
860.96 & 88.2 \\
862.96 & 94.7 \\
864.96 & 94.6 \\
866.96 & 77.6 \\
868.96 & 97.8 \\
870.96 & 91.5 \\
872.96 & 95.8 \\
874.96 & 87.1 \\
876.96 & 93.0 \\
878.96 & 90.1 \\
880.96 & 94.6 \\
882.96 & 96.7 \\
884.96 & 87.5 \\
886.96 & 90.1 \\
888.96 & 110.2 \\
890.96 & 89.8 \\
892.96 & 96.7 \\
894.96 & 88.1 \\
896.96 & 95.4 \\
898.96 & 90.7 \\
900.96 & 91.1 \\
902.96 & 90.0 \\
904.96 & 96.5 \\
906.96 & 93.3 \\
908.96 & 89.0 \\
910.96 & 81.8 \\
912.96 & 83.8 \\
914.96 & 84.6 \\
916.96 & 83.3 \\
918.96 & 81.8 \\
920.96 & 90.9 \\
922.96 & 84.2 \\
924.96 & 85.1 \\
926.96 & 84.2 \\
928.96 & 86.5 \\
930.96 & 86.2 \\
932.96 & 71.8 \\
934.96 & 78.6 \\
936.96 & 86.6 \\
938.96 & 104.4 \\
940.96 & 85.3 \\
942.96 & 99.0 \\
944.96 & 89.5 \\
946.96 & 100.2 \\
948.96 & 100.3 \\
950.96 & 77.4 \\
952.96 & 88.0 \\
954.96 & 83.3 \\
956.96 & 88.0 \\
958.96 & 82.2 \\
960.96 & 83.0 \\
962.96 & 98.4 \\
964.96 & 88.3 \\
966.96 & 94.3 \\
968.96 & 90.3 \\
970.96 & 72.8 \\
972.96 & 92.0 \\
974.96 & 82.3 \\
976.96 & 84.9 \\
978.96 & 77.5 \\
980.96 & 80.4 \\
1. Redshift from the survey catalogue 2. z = 0.285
